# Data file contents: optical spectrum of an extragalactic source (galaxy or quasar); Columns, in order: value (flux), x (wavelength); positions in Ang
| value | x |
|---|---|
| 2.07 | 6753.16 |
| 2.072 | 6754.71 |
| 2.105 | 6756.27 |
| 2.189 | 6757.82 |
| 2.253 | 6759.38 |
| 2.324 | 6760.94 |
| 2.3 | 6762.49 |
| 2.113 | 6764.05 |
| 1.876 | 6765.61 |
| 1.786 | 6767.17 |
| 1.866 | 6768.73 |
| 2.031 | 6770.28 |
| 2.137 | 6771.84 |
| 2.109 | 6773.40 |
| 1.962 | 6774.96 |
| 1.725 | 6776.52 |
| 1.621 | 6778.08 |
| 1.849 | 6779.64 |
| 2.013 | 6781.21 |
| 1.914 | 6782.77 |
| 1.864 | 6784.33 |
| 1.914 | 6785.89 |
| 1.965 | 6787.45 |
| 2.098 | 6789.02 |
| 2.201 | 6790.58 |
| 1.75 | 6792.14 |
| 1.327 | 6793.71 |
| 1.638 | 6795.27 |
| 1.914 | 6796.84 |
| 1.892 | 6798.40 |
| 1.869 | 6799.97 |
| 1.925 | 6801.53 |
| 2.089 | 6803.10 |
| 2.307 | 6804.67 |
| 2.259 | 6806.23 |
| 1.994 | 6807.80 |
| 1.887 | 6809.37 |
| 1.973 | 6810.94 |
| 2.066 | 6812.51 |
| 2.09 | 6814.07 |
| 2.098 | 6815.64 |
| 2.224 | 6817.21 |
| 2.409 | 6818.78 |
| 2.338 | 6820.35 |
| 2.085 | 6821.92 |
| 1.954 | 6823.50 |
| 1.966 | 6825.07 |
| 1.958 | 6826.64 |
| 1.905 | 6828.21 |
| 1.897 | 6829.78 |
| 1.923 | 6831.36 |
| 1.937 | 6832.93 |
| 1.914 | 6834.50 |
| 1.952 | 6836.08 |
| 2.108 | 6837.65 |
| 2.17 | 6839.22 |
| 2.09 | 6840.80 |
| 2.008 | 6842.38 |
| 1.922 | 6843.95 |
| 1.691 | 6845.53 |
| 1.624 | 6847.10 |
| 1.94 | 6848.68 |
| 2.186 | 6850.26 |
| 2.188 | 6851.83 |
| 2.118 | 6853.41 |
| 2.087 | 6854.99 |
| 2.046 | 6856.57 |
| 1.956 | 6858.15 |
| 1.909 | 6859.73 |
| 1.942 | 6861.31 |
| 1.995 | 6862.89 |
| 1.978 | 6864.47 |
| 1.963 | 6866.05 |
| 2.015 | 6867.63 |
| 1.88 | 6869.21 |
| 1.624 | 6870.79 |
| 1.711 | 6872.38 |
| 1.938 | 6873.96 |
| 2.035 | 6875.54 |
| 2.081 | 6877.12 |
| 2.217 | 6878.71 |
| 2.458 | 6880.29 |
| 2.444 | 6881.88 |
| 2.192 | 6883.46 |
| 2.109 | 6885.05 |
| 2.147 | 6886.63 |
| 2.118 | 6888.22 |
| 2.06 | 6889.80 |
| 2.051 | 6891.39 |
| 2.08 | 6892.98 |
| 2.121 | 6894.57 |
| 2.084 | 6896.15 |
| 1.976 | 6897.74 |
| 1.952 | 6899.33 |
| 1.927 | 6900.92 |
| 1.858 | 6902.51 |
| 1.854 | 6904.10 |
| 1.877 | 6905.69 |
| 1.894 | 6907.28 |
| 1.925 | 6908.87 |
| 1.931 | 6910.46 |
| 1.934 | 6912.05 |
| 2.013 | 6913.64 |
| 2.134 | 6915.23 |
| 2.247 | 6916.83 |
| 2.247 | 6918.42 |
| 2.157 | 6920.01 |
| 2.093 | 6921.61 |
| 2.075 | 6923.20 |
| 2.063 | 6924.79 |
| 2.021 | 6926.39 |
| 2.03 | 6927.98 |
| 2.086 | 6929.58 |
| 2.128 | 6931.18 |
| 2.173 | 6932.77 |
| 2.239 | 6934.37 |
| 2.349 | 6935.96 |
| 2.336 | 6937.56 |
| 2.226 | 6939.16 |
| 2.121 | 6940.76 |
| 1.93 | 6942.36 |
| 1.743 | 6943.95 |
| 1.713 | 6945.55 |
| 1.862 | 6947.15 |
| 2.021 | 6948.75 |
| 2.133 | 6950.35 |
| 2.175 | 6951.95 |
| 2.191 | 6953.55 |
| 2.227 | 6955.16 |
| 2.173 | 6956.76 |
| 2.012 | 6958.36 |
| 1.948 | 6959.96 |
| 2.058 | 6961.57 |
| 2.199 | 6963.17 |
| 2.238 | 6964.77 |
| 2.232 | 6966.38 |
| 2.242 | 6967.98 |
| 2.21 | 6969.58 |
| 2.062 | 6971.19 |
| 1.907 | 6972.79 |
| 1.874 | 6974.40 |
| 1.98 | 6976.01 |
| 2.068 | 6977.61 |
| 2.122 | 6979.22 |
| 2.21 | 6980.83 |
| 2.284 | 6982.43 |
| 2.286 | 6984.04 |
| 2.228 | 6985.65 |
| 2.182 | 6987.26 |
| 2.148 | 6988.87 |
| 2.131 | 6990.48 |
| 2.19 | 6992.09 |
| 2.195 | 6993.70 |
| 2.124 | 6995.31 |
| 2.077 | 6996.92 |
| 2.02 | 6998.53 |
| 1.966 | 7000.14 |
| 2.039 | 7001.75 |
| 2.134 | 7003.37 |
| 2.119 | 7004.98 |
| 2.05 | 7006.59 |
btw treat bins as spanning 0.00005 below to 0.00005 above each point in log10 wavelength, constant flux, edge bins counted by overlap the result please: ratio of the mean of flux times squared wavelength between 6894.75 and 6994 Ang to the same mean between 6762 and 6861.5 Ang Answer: 1.09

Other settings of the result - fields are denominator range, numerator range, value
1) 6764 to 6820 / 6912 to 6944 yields 1.12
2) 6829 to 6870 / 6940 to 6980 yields 1.07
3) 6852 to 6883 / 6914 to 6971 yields 1.07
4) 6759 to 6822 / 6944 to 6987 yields 1.10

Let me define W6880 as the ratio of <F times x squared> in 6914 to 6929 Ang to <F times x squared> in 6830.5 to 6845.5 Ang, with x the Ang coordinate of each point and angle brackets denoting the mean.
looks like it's 1.1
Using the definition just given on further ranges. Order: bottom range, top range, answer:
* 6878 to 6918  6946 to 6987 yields 1.04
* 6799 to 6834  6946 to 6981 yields 1.06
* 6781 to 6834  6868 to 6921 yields 1.05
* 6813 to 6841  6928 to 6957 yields 1.06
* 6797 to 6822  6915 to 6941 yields 1.07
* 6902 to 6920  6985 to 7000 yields 1.09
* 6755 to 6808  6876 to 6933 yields 1.09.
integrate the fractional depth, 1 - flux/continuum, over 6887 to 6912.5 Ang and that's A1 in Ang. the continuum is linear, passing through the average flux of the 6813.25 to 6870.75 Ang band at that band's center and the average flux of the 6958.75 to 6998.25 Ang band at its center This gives 0.97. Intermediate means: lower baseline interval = 2.01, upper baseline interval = 2.13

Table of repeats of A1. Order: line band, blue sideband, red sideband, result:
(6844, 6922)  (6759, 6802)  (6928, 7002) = 0.5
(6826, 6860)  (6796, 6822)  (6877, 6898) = 2.2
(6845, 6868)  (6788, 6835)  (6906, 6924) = 0.5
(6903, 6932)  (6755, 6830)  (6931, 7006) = 0.6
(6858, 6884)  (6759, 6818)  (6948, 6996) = 0.4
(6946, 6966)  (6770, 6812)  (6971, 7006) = -0.2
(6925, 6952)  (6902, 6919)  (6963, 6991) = -0.2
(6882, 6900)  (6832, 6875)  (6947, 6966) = -0.7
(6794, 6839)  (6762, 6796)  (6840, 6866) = -1.6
